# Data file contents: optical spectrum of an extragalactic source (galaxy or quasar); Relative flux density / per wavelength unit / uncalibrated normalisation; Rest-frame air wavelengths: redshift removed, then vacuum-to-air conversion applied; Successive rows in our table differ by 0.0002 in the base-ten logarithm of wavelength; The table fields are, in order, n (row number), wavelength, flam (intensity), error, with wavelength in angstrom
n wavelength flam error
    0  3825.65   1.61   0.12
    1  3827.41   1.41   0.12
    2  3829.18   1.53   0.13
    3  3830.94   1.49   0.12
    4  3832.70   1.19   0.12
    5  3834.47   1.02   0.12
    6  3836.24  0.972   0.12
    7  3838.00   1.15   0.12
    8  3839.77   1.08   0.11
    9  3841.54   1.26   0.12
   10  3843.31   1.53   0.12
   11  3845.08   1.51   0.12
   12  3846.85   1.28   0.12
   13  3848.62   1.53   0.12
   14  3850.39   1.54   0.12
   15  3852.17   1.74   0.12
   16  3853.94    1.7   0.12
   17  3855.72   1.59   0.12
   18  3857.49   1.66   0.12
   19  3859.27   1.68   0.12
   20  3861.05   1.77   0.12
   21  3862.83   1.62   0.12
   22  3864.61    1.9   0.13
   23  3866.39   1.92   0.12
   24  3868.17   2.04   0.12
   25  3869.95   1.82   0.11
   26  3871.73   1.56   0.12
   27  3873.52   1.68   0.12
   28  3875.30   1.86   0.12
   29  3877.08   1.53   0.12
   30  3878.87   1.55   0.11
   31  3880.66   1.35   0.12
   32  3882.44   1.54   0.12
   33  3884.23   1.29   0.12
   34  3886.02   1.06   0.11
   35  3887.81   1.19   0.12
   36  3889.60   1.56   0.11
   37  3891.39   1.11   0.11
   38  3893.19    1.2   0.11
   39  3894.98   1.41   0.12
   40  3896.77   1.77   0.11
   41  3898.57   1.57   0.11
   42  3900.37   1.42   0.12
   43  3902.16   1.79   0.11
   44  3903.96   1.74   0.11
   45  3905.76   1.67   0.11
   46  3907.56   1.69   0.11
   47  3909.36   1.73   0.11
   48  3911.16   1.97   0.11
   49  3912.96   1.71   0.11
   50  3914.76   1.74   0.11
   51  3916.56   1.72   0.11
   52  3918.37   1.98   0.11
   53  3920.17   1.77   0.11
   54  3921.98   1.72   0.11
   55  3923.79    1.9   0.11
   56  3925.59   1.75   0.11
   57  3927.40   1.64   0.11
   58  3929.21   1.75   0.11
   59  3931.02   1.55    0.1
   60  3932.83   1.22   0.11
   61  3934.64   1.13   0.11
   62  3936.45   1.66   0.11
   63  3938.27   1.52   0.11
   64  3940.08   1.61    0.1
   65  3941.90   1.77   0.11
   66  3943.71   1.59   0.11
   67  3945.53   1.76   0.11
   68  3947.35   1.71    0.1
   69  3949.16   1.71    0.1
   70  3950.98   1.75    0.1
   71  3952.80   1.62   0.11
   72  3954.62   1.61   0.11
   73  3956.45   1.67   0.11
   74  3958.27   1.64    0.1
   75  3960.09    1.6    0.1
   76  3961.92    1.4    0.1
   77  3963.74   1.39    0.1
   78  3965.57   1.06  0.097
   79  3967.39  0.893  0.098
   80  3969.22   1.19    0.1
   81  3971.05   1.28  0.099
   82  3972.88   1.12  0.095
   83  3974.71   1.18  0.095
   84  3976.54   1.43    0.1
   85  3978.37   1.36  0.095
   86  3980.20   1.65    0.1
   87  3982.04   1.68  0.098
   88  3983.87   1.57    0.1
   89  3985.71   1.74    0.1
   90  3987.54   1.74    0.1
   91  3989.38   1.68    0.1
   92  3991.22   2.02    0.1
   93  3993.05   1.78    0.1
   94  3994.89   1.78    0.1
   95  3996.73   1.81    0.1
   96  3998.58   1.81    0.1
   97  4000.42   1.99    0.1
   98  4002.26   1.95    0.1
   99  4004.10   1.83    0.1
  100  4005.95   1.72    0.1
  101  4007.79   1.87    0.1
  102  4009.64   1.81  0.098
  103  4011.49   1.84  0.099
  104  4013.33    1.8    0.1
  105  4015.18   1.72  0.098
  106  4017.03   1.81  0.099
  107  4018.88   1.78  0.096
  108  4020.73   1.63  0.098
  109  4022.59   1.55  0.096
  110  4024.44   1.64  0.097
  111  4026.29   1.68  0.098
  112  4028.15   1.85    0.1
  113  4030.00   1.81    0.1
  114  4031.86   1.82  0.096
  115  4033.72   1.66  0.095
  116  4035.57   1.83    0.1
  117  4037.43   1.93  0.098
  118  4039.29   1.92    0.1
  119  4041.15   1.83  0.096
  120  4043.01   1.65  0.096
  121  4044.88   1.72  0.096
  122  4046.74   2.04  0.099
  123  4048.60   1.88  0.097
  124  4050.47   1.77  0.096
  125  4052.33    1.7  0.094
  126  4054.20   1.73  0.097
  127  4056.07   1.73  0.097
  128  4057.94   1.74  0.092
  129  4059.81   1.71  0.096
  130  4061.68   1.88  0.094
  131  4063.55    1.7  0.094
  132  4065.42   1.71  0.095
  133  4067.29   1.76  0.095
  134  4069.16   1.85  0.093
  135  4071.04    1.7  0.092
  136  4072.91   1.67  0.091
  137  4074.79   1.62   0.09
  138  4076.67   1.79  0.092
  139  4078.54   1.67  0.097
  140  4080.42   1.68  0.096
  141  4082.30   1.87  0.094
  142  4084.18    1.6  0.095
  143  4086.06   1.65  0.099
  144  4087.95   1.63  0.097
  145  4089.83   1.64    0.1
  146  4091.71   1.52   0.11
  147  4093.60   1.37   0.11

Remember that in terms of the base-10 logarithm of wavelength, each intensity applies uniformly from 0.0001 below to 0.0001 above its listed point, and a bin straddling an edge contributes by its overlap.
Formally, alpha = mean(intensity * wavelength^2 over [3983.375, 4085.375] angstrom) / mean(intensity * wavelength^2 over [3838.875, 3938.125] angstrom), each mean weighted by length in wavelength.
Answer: 1.2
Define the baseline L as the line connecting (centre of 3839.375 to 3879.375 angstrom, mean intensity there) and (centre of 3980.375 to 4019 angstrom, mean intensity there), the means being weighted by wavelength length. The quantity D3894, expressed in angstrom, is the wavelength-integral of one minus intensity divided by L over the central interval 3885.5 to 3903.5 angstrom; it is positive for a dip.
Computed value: 2.7 angstrom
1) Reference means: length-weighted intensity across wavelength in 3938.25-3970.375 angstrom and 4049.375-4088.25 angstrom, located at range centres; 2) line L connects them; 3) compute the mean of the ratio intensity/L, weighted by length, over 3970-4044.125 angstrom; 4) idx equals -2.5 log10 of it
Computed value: -0.062 mag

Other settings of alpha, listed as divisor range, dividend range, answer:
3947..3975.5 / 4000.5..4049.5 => 1.30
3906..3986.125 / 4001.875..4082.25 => 1.18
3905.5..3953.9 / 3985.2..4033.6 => 1.11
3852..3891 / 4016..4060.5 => 1.20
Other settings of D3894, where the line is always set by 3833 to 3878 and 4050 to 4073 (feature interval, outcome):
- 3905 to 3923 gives -1.83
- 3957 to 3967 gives 1.53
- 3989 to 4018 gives -2.37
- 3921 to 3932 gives -0.65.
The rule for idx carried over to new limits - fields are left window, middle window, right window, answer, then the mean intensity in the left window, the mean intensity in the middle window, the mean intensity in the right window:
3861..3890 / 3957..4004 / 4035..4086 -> 0.09 mag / 1.6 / 1.56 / 1.76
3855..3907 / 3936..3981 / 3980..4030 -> 0.15 mag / 1.58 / 1.48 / 1.77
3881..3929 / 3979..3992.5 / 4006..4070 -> -0.01 mag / 1.6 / 1.72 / 1.77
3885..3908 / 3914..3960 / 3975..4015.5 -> -0.05 mag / 1.47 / 1.66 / 1.75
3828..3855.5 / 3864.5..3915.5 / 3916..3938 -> -0.05 mag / 1.37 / 1.59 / 1.64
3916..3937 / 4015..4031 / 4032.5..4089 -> 0.00 mag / 1.65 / 1.72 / 1.75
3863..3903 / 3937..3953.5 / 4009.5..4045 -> -0.02 mag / 1.55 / 1.67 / 1.76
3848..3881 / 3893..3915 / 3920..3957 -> 0.00 mag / 1.69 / 1.66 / 1.64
